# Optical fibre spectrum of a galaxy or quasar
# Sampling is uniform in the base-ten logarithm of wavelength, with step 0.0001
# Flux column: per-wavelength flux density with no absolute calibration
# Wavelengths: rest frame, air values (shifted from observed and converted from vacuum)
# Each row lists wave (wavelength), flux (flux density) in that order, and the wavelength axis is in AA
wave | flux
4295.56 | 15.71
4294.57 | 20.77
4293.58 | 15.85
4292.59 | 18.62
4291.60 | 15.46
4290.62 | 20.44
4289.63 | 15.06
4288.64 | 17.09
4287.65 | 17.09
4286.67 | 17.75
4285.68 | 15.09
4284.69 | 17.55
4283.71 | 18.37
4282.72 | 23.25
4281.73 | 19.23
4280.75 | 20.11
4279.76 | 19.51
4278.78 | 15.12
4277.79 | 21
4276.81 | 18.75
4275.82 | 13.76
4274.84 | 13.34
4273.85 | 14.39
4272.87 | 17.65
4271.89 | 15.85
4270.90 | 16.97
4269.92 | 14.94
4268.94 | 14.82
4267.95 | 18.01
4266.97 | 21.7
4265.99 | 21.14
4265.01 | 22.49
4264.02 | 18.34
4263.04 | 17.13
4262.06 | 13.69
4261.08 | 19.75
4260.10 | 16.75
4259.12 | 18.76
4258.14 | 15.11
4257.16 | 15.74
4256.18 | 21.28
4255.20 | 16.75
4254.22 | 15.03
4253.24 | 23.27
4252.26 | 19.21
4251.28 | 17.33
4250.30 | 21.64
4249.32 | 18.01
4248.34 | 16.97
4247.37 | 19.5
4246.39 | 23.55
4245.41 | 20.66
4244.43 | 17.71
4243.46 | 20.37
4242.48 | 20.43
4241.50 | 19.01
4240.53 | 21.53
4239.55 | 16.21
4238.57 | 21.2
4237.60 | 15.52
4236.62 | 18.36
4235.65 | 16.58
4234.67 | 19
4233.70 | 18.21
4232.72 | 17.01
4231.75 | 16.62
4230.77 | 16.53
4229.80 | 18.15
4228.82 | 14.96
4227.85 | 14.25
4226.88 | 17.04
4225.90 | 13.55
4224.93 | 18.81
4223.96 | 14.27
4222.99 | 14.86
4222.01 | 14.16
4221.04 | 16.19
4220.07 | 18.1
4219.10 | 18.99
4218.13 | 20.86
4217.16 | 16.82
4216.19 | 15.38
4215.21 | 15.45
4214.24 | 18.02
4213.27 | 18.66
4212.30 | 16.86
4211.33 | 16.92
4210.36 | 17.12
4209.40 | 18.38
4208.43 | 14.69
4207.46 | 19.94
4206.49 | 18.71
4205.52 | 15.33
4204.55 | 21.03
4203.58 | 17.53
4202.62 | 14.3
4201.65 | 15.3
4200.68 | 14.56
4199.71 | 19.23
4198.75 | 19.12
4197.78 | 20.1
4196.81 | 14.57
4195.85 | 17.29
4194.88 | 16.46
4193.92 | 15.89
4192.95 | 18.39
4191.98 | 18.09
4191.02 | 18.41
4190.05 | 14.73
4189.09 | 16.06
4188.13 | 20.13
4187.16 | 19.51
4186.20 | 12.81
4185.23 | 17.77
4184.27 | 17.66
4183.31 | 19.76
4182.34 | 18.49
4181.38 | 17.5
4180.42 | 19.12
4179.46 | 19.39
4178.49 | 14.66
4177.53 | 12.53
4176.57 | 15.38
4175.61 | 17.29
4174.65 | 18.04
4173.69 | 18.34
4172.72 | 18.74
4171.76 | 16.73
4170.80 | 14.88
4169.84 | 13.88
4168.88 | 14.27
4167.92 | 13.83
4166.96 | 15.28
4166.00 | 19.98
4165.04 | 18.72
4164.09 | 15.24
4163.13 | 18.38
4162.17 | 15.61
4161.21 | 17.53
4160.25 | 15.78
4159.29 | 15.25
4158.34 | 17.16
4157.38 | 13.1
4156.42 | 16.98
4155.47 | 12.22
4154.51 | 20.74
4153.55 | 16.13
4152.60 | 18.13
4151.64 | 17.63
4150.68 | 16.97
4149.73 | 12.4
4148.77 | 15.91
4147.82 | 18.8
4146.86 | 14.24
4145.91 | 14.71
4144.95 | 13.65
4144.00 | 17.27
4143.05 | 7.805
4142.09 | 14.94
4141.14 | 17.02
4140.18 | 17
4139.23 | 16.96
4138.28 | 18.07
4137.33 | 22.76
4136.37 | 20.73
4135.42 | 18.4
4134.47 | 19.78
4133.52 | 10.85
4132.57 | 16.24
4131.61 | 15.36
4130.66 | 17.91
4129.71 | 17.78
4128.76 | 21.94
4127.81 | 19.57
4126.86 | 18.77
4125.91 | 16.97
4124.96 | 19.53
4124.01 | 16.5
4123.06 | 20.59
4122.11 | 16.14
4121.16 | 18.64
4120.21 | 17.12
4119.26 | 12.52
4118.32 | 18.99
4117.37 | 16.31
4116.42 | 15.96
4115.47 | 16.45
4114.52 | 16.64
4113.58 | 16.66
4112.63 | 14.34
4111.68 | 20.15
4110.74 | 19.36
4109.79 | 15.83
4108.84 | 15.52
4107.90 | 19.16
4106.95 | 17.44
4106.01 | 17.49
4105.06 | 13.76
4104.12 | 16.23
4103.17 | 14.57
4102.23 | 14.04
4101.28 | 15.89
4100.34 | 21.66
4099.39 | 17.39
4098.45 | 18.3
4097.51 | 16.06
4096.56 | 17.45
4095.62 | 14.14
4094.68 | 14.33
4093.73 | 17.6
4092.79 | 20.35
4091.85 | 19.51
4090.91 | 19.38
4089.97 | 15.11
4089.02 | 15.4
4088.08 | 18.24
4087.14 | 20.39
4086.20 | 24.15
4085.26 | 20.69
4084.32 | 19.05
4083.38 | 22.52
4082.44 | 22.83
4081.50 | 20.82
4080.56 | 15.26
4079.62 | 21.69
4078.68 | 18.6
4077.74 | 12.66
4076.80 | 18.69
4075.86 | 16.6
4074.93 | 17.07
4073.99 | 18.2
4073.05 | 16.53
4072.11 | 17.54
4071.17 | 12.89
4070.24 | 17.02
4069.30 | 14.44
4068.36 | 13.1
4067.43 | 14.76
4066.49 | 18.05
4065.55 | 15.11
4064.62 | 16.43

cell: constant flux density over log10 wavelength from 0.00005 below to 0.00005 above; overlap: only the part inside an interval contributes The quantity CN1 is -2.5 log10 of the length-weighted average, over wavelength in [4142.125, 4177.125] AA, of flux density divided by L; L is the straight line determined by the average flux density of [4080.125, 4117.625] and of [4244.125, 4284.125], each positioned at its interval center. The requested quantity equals 0.12 mag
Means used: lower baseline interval 17.7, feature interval 16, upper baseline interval 18.2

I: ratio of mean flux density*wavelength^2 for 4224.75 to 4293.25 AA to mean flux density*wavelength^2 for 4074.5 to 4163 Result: 1.11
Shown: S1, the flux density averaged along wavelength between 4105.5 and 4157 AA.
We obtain 17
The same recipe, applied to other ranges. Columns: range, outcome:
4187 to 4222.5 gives 17.3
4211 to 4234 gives 16.7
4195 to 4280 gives 17.6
